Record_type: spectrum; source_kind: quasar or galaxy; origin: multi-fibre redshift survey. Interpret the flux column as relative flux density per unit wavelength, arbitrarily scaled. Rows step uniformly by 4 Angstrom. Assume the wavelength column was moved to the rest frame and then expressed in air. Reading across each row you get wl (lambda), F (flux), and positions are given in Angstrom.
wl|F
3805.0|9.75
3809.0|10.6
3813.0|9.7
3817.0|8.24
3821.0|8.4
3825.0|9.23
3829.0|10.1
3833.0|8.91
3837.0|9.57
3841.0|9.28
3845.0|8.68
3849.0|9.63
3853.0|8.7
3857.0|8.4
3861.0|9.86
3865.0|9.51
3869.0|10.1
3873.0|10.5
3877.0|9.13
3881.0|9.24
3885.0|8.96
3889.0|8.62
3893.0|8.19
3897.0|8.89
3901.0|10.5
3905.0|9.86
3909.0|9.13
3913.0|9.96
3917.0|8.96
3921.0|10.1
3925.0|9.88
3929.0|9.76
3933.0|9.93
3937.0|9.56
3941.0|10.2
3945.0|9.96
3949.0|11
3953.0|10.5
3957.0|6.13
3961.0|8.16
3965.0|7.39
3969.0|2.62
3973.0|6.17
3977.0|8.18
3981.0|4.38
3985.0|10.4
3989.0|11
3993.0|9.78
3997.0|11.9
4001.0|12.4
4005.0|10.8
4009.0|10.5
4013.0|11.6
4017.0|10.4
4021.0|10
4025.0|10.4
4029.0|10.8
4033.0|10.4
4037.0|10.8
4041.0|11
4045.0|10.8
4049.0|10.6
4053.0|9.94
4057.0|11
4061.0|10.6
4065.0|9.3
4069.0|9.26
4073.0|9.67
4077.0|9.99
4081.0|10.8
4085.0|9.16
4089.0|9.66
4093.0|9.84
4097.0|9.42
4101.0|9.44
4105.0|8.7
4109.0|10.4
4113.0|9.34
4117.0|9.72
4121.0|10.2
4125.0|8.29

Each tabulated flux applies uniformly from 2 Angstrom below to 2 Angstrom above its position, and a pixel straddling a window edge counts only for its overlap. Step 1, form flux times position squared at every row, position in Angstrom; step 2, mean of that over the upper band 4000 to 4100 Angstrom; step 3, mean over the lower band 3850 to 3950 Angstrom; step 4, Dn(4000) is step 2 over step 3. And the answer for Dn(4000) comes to 1.2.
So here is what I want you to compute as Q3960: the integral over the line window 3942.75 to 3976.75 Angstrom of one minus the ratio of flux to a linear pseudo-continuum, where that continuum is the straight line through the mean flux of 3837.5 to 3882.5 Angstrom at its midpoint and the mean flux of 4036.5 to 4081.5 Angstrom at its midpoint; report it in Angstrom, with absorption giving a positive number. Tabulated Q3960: 7.05 Angstrom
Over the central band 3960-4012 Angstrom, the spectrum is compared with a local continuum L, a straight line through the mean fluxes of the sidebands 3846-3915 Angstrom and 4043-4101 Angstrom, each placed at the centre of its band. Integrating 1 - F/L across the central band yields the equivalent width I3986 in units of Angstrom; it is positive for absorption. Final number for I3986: 4.8 Angstrom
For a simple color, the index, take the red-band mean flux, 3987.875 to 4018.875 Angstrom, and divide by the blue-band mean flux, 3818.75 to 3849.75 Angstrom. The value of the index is 1.2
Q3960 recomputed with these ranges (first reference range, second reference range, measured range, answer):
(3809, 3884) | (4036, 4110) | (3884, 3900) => 1.2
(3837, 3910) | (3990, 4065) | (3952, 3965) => 2.7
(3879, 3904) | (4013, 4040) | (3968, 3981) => 5.6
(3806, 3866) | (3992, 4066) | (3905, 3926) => 0.5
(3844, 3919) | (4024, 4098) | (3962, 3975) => 5.5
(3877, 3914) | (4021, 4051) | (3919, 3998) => 8.3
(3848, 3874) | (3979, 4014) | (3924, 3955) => -0.5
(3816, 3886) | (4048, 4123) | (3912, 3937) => -0.8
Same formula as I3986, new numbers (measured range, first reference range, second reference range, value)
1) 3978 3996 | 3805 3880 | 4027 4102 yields 1.56 Angstrom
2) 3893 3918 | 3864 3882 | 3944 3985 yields -1.45 Angstrom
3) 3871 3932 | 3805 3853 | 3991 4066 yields 2.21 Angstrom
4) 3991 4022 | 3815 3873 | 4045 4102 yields -3.87 Angstrom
